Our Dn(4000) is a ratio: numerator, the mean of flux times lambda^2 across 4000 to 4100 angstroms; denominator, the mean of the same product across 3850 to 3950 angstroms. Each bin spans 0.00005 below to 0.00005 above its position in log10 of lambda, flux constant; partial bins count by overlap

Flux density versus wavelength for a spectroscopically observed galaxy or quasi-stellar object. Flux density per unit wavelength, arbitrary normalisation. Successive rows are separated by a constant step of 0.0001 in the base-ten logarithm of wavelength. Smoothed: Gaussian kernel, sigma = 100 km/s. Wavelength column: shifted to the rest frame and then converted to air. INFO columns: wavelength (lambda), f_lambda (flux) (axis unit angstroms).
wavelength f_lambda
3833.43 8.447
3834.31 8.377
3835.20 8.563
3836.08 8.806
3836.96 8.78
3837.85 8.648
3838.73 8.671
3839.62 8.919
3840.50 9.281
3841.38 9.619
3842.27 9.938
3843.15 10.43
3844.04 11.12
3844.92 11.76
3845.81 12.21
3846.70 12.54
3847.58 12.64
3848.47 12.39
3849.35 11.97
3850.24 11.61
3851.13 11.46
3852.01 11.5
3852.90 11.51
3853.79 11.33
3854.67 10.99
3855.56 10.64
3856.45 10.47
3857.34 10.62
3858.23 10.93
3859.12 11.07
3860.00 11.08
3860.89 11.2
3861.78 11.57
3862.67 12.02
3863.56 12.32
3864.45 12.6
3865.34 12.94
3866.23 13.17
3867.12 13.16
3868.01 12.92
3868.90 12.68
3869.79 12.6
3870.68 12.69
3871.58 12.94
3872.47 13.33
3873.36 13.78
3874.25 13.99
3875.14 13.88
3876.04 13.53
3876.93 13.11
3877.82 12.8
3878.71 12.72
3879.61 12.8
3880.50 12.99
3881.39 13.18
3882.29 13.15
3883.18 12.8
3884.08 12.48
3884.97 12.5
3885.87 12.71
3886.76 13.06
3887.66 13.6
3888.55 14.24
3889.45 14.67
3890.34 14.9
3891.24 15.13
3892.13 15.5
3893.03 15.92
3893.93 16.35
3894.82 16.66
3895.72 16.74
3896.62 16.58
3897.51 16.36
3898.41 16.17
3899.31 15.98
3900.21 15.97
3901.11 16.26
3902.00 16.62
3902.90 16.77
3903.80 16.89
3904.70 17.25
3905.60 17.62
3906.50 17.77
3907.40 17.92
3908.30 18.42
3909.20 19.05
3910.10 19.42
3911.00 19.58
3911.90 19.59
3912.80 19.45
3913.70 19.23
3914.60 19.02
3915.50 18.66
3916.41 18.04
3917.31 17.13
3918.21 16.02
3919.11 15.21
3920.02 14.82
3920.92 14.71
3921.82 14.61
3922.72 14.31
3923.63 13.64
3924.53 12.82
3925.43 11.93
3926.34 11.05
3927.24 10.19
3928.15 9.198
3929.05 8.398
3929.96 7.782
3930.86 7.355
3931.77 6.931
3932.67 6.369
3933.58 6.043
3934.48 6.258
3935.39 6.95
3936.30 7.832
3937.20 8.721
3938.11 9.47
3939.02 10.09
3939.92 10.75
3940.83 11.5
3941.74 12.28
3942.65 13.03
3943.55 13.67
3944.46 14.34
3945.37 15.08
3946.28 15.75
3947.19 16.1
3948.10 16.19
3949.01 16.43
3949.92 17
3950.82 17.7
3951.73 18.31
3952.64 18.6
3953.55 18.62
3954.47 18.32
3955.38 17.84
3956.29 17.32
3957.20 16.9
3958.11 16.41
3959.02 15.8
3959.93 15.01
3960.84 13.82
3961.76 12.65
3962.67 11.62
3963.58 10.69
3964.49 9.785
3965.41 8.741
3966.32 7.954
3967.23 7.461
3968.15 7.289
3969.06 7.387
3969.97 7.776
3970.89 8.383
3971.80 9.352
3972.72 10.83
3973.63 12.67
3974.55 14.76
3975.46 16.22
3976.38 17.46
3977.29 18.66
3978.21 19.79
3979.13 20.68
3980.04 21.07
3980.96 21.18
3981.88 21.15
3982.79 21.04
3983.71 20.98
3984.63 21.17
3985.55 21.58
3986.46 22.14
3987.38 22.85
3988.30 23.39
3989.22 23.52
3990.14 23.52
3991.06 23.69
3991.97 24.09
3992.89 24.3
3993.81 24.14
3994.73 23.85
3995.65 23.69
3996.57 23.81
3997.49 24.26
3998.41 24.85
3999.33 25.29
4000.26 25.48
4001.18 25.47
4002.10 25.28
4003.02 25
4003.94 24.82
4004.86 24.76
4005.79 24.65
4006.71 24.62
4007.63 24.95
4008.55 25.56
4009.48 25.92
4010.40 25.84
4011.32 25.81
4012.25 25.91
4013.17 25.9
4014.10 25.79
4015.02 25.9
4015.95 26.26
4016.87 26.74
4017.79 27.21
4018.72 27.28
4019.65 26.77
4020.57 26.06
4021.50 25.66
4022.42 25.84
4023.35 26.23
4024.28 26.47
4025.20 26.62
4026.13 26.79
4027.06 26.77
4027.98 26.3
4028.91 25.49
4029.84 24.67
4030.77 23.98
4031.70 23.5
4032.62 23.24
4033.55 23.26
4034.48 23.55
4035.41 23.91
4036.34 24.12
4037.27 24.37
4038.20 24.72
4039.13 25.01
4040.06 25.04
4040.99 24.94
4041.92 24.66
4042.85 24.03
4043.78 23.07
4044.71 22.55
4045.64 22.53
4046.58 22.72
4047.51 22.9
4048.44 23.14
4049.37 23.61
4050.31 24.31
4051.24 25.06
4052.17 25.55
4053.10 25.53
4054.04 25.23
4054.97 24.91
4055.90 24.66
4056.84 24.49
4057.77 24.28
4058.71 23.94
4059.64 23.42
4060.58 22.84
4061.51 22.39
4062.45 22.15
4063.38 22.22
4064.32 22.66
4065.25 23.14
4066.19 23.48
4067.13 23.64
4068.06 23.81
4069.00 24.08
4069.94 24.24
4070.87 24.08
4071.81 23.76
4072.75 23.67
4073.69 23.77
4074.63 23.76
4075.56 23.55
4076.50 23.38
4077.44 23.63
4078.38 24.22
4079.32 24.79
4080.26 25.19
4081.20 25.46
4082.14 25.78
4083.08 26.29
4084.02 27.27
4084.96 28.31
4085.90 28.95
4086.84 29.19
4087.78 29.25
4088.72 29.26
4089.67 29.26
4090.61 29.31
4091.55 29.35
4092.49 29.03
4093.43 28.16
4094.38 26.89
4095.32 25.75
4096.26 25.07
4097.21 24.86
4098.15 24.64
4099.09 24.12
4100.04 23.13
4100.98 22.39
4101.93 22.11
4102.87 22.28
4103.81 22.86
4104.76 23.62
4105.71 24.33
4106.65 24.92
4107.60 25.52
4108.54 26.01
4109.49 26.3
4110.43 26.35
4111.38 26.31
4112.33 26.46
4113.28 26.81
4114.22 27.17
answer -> 1.99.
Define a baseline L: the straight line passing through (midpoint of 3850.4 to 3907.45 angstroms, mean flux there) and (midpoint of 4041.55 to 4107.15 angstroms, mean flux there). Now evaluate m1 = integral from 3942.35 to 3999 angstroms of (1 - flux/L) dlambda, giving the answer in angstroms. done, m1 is 5.4 angstroms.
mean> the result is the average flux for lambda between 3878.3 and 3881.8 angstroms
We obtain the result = 12.9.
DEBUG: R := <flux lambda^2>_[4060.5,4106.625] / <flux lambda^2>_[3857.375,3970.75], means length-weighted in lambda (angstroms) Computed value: 2.0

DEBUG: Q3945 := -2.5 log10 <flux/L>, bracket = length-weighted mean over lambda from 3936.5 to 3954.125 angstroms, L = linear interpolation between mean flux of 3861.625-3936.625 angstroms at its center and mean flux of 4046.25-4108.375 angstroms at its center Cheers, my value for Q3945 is 0.178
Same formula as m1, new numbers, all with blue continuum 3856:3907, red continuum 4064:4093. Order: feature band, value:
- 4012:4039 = -3.6 angstroms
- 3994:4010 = -2.8 angstroms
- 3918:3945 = 9.6 angstroms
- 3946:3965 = 2.7 angstroms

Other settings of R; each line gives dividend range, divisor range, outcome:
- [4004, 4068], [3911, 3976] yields 1.98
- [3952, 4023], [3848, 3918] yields 1.48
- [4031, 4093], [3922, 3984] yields 1.98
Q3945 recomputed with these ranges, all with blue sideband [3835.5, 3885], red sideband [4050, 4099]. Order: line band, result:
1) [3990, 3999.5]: -0.192 mag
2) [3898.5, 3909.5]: -0.179 mag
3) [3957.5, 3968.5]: 0.492 mag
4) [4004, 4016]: -0.200 mag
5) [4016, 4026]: -0.208 mag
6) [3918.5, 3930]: 0.260 mag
